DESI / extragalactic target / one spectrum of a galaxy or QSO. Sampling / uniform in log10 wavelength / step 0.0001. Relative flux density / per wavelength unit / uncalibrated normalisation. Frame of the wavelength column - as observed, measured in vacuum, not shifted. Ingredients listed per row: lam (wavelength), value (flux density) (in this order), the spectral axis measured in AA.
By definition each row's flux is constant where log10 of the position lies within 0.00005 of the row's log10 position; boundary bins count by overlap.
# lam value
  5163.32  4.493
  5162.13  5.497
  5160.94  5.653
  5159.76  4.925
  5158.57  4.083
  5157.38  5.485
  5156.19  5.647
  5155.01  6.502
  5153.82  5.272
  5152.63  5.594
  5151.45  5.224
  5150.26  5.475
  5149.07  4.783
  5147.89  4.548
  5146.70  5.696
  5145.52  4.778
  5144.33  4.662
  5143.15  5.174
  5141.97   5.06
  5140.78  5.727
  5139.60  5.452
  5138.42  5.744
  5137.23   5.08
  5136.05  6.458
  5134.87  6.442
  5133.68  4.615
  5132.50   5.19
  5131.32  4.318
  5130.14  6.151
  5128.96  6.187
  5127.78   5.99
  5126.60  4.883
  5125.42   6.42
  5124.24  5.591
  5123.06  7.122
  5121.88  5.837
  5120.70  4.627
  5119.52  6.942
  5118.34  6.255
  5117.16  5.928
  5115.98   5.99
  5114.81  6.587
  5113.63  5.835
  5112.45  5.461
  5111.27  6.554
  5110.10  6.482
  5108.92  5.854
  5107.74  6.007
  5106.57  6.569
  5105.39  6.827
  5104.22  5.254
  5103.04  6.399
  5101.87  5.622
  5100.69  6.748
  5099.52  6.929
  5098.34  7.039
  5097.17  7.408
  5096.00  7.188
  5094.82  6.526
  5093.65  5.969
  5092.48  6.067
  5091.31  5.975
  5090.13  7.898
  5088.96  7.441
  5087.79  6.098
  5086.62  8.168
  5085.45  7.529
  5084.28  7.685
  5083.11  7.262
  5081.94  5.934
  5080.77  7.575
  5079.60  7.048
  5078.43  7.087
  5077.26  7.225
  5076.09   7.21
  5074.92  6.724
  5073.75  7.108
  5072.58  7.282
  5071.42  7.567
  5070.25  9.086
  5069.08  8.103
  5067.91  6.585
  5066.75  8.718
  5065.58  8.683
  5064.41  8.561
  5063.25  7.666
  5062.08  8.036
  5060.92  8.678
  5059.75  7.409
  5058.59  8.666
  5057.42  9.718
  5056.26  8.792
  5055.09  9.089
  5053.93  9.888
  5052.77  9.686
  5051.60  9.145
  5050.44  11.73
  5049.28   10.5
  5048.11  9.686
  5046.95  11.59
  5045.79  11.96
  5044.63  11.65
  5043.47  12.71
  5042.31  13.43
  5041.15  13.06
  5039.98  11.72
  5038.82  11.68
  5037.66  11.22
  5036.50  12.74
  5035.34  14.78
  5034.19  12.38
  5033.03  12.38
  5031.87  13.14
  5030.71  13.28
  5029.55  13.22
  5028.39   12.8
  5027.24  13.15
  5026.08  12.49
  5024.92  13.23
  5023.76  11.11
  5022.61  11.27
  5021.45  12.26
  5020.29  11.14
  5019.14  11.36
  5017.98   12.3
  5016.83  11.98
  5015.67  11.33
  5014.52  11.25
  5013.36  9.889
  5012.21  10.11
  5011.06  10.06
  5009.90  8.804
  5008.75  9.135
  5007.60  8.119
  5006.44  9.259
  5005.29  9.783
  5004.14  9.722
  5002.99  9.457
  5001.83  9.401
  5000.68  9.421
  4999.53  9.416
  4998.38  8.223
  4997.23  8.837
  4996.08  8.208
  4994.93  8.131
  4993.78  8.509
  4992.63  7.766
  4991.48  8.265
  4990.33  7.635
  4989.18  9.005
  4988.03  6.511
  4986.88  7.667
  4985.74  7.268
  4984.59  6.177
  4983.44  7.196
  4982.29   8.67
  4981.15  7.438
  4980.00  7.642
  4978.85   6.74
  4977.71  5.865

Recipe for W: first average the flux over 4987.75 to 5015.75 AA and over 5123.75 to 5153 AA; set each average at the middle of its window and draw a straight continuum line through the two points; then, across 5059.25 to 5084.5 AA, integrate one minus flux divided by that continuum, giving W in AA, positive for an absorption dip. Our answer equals -1.5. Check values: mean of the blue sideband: 9.04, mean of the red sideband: 5.41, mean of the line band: 7.6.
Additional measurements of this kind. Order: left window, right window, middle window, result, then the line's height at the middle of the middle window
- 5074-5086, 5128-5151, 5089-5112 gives 0.0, 6.51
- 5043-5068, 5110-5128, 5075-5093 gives 2.0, 7.97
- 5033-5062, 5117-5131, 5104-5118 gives 1.4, 6.8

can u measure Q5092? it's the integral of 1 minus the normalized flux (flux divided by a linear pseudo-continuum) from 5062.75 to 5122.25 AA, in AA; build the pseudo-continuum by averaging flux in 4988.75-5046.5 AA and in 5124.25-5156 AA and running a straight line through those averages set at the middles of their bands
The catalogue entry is 5.5 AA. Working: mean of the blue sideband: 10.9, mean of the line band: 6.85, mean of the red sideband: 5.45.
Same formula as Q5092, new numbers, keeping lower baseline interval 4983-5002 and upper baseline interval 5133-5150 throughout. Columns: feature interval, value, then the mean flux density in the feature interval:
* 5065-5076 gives -1.84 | 7.74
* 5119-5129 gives -0.55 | 5.94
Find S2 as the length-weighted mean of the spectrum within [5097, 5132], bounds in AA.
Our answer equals 6.11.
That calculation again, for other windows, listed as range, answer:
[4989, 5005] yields 8.73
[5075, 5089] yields 7.16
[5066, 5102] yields 7.15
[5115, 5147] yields 5.65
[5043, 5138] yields 7.3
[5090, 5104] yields 6.57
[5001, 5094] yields 9.75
